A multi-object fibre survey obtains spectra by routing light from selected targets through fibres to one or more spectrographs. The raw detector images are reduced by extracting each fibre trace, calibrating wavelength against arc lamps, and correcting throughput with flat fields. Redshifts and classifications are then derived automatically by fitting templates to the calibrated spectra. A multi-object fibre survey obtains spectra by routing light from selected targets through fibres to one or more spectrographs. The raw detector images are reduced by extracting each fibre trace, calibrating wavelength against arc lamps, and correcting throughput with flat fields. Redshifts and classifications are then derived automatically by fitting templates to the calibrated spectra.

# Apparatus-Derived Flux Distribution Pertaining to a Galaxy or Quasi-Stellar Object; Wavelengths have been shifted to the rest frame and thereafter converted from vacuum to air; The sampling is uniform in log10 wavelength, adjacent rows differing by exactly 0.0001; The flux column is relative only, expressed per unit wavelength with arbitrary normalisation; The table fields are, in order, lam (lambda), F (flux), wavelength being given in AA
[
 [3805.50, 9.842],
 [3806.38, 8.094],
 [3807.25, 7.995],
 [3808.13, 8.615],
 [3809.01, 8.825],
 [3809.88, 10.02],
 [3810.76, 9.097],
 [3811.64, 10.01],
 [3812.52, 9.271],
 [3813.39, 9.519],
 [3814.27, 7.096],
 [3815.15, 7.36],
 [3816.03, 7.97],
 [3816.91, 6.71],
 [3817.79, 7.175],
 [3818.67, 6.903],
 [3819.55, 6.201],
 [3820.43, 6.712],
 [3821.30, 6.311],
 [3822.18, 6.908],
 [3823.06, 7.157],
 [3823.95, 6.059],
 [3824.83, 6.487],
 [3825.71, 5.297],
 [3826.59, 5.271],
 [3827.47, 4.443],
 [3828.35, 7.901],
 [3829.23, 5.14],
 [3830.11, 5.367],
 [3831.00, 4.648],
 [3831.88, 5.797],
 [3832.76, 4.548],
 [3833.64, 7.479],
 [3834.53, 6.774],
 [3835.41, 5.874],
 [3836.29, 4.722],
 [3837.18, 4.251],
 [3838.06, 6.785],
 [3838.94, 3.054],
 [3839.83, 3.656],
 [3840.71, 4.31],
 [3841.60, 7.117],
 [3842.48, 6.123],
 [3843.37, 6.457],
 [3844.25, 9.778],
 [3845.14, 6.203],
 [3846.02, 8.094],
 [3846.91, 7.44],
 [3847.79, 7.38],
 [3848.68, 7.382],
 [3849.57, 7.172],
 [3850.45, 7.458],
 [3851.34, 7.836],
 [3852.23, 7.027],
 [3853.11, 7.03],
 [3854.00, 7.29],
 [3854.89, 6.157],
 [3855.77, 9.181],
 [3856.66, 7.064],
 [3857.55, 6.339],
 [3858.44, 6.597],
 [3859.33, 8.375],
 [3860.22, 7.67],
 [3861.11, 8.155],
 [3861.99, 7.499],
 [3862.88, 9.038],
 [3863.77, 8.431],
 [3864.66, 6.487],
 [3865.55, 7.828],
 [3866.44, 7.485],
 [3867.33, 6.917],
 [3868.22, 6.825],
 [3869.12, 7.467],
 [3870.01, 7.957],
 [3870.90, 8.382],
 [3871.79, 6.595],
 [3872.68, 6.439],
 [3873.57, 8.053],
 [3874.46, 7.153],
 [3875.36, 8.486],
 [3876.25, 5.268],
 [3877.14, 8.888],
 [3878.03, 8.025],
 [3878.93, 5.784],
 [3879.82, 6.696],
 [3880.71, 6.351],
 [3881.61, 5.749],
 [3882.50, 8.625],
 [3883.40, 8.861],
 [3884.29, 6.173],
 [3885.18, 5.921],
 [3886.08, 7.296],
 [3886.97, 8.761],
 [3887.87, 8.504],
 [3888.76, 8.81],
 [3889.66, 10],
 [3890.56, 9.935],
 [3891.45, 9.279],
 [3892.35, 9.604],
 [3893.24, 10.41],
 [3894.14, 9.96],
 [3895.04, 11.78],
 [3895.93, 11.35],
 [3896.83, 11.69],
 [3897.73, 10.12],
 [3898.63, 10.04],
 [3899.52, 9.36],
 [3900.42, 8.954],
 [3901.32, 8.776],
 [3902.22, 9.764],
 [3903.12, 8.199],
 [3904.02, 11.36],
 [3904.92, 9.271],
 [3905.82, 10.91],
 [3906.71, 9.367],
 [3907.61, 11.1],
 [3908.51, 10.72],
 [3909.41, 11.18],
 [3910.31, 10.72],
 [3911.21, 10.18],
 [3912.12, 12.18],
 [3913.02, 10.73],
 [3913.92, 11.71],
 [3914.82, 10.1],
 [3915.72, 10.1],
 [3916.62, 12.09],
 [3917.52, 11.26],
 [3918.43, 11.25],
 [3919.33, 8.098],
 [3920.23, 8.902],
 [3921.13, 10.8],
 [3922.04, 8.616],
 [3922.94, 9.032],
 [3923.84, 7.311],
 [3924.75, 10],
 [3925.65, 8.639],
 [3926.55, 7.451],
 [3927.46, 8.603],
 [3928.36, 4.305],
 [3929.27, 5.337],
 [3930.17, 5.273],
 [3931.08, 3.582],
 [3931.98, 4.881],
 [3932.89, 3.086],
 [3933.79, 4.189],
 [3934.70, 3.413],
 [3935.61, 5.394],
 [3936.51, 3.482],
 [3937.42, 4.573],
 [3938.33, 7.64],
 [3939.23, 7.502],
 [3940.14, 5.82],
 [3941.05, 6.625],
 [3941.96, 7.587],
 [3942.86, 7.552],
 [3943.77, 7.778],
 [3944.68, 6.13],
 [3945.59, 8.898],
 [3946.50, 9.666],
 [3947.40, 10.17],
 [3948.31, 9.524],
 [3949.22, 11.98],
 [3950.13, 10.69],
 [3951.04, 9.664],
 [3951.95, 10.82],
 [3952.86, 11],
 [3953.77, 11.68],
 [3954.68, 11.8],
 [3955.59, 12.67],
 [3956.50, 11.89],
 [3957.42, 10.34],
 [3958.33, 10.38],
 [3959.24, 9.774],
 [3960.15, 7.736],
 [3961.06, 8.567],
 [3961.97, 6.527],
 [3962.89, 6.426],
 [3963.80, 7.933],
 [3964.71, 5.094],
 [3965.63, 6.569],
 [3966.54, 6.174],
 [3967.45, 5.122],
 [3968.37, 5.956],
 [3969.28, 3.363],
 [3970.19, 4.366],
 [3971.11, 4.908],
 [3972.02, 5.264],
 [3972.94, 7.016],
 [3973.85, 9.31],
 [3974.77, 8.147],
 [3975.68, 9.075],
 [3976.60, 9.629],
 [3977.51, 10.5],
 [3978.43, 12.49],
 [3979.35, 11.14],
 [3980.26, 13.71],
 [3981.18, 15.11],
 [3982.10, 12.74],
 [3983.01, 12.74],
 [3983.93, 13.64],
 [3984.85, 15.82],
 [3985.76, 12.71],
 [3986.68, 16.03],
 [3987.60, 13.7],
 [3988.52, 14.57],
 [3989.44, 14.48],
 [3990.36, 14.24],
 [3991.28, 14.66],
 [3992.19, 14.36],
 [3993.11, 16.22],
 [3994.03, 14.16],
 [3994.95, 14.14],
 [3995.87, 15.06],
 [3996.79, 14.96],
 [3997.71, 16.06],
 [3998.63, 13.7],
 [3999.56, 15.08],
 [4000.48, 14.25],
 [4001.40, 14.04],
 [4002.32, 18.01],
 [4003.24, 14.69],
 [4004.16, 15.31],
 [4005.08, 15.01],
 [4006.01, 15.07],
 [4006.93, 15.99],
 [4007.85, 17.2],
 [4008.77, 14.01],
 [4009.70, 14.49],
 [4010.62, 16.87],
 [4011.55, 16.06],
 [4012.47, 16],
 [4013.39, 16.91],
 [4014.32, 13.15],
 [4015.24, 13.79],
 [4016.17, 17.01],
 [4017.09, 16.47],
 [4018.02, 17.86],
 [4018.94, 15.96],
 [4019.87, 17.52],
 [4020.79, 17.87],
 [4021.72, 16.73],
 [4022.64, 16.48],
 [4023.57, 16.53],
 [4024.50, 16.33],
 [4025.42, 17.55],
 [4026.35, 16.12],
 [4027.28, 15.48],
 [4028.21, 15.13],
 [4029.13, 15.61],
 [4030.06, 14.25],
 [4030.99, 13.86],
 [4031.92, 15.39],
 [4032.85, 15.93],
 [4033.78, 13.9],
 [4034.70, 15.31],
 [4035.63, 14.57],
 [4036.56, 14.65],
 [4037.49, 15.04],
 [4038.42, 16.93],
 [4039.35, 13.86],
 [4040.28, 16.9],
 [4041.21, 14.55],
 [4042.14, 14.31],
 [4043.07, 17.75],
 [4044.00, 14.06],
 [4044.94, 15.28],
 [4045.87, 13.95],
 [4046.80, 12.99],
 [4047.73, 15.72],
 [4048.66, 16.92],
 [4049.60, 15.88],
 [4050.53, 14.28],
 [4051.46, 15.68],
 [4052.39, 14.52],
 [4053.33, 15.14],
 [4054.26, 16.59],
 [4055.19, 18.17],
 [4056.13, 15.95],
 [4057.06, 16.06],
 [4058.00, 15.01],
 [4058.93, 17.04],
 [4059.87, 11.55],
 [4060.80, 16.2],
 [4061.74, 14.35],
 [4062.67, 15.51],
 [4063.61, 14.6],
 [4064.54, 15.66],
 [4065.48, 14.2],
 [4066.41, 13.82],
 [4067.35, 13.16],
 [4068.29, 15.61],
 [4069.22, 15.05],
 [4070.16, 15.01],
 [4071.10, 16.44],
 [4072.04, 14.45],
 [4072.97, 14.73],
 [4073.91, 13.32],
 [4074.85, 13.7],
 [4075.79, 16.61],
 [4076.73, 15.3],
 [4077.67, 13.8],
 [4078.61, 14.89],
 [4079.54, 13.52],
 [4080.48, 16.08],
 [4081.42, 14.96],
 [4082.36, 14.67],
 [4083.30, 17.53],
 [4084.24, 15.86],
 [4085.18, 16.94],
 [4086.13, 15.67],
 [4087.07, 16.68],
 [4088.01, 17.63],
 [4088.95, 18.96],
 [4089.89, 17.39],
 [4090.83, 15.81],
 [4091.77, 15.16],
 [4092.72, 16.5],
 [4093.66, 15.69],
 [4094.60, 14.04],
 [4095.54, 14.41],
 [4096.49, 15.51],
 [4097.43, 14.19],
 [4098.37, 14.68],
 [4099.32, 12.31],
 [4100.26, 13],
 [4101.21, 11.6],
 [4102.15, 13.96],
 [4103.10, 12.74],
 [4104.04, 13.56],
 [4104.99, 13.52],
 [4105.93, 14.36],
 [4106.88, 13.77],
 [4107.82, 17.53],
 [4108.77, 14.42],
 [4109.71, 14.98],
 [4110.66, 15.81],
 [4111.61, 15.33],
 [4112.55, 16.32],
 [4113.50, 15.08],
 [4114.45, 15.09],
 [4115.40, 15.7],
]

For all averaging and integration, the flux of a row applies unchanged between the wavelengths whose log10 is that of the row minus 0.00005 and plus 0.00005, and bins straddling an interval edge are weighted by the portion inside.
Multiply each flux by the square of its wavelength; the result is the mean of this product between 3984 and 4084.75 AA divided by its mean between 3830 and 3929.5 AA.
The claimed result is 2.03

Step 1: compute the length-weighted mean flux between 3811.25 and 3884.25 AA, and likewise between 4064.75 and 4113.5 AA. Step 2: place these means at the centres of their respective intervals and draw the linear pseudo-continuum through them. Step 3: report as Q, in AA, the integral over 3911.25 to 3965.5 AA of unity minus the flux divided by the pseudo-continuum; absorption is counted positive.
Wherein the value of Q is 8.42 AA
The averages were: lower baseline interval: 6.92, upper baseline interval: 15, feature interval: 8.38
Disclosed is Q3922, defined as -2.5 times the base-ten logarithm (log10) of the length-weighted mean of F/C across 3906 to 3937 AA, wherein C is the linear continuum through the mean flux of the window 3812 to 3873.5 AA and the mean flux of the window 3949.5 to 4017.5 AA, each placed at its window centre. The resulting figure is 0.16 mag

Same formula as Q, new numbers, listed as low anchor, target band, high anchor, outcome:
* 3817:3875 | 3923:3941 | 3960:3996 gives 6.4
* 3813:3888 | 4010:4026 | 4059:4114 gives -4.8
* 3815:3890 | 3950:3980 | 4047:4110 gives 6.6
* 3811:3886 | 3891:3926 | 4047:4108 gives -4.2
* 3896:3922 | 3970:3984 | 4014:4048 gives 3.5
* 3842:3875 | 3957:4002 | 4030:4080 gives 4.5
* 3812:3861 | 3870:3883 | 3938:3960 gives 0.7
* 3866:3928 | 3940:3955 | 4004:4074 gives 2.7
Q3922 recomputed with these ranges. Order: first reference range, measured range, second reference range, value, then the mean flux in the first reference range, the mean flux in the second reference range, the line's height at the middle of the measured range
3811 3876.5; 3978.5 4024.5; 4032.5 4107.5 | -0.20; 6.89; 15.1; 12.6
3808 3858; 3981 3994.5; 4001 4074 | -0.08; 6.8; 15.4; 13.3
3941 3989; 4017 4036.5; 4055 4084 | -0.24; 9.63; 15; 12.8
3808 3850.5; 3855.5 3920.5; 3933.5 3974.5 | -0.22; 6.72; 7.77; 7.21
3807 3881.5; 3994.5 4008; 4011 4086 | -0.13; 7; 15.4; 13.5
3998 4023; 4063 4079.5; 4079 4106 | 0.04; 15.8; 15.1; 15.3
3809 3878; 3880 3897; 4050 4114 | -0.03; 6.99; 15.1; 8.52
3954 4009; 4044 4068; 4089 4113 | -0.12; 11.7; 14.7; 13.6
